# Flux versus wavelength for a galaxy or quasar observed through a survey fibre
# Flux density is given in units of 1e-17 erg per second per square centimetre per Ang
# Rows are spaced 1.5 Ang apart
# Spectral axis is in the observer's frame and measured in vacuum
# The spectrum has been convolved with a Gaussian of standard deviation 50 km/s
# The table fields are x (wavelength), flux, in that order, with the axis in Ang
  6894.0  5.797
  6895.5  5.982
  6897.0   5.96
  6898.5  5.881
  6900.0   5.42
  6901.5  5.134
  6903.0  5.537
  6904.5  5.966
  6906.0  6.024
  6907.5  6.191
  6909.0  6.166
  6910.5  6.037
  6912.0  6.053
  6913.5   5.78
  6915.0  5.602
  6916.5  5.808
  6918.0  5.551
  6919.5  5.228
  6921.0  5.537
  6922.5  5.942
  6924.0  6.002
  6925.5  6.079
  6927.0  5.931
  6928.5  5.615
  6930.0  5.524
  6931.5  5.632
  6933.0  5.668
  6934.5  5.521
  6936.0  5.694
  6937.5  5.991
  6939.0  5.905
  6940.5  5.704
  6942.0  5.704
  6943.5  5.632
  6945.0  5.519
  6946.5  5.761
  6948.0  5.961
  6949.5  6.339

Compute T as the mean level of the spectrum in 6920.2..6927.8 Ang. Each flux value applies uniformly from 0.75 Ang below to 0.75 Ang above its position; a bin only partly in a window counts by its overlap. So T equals 5.89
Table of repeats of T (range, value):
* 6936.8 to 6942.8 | 5.82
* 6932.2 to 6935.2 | 5.6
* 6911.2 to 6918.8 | 5.76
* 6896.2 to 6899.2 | 5.92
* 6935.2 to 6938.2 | 5.83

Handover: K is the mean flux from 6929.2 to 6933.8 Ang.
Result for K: 5.61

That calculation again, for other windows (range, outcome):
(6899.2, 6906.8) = 5.62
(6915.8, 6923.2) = 5.61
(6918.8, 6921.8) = 5.39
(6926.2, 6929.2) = 5.78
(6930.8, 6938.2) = 5.7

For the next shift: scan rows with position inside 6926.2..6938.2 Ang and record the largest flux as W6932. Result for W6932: 5.991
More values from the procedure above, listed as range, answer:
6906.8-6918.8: 6.191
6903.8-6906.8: 6.024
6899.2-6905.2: 5.966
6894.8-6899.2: 5.982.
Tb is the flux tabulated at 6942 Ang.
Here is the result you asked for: 5.704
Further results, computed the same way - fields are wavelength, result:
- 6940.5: 5.704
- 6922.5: 5.942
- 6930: 5.524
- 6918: 5.551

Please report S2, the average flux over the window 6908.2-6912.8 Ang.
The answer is 6.08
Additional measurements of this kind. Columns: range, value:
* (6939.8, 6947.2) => 5.66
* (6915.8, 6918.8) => 5.67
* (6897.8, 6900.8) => 5.64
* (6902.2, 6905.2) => 5.74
